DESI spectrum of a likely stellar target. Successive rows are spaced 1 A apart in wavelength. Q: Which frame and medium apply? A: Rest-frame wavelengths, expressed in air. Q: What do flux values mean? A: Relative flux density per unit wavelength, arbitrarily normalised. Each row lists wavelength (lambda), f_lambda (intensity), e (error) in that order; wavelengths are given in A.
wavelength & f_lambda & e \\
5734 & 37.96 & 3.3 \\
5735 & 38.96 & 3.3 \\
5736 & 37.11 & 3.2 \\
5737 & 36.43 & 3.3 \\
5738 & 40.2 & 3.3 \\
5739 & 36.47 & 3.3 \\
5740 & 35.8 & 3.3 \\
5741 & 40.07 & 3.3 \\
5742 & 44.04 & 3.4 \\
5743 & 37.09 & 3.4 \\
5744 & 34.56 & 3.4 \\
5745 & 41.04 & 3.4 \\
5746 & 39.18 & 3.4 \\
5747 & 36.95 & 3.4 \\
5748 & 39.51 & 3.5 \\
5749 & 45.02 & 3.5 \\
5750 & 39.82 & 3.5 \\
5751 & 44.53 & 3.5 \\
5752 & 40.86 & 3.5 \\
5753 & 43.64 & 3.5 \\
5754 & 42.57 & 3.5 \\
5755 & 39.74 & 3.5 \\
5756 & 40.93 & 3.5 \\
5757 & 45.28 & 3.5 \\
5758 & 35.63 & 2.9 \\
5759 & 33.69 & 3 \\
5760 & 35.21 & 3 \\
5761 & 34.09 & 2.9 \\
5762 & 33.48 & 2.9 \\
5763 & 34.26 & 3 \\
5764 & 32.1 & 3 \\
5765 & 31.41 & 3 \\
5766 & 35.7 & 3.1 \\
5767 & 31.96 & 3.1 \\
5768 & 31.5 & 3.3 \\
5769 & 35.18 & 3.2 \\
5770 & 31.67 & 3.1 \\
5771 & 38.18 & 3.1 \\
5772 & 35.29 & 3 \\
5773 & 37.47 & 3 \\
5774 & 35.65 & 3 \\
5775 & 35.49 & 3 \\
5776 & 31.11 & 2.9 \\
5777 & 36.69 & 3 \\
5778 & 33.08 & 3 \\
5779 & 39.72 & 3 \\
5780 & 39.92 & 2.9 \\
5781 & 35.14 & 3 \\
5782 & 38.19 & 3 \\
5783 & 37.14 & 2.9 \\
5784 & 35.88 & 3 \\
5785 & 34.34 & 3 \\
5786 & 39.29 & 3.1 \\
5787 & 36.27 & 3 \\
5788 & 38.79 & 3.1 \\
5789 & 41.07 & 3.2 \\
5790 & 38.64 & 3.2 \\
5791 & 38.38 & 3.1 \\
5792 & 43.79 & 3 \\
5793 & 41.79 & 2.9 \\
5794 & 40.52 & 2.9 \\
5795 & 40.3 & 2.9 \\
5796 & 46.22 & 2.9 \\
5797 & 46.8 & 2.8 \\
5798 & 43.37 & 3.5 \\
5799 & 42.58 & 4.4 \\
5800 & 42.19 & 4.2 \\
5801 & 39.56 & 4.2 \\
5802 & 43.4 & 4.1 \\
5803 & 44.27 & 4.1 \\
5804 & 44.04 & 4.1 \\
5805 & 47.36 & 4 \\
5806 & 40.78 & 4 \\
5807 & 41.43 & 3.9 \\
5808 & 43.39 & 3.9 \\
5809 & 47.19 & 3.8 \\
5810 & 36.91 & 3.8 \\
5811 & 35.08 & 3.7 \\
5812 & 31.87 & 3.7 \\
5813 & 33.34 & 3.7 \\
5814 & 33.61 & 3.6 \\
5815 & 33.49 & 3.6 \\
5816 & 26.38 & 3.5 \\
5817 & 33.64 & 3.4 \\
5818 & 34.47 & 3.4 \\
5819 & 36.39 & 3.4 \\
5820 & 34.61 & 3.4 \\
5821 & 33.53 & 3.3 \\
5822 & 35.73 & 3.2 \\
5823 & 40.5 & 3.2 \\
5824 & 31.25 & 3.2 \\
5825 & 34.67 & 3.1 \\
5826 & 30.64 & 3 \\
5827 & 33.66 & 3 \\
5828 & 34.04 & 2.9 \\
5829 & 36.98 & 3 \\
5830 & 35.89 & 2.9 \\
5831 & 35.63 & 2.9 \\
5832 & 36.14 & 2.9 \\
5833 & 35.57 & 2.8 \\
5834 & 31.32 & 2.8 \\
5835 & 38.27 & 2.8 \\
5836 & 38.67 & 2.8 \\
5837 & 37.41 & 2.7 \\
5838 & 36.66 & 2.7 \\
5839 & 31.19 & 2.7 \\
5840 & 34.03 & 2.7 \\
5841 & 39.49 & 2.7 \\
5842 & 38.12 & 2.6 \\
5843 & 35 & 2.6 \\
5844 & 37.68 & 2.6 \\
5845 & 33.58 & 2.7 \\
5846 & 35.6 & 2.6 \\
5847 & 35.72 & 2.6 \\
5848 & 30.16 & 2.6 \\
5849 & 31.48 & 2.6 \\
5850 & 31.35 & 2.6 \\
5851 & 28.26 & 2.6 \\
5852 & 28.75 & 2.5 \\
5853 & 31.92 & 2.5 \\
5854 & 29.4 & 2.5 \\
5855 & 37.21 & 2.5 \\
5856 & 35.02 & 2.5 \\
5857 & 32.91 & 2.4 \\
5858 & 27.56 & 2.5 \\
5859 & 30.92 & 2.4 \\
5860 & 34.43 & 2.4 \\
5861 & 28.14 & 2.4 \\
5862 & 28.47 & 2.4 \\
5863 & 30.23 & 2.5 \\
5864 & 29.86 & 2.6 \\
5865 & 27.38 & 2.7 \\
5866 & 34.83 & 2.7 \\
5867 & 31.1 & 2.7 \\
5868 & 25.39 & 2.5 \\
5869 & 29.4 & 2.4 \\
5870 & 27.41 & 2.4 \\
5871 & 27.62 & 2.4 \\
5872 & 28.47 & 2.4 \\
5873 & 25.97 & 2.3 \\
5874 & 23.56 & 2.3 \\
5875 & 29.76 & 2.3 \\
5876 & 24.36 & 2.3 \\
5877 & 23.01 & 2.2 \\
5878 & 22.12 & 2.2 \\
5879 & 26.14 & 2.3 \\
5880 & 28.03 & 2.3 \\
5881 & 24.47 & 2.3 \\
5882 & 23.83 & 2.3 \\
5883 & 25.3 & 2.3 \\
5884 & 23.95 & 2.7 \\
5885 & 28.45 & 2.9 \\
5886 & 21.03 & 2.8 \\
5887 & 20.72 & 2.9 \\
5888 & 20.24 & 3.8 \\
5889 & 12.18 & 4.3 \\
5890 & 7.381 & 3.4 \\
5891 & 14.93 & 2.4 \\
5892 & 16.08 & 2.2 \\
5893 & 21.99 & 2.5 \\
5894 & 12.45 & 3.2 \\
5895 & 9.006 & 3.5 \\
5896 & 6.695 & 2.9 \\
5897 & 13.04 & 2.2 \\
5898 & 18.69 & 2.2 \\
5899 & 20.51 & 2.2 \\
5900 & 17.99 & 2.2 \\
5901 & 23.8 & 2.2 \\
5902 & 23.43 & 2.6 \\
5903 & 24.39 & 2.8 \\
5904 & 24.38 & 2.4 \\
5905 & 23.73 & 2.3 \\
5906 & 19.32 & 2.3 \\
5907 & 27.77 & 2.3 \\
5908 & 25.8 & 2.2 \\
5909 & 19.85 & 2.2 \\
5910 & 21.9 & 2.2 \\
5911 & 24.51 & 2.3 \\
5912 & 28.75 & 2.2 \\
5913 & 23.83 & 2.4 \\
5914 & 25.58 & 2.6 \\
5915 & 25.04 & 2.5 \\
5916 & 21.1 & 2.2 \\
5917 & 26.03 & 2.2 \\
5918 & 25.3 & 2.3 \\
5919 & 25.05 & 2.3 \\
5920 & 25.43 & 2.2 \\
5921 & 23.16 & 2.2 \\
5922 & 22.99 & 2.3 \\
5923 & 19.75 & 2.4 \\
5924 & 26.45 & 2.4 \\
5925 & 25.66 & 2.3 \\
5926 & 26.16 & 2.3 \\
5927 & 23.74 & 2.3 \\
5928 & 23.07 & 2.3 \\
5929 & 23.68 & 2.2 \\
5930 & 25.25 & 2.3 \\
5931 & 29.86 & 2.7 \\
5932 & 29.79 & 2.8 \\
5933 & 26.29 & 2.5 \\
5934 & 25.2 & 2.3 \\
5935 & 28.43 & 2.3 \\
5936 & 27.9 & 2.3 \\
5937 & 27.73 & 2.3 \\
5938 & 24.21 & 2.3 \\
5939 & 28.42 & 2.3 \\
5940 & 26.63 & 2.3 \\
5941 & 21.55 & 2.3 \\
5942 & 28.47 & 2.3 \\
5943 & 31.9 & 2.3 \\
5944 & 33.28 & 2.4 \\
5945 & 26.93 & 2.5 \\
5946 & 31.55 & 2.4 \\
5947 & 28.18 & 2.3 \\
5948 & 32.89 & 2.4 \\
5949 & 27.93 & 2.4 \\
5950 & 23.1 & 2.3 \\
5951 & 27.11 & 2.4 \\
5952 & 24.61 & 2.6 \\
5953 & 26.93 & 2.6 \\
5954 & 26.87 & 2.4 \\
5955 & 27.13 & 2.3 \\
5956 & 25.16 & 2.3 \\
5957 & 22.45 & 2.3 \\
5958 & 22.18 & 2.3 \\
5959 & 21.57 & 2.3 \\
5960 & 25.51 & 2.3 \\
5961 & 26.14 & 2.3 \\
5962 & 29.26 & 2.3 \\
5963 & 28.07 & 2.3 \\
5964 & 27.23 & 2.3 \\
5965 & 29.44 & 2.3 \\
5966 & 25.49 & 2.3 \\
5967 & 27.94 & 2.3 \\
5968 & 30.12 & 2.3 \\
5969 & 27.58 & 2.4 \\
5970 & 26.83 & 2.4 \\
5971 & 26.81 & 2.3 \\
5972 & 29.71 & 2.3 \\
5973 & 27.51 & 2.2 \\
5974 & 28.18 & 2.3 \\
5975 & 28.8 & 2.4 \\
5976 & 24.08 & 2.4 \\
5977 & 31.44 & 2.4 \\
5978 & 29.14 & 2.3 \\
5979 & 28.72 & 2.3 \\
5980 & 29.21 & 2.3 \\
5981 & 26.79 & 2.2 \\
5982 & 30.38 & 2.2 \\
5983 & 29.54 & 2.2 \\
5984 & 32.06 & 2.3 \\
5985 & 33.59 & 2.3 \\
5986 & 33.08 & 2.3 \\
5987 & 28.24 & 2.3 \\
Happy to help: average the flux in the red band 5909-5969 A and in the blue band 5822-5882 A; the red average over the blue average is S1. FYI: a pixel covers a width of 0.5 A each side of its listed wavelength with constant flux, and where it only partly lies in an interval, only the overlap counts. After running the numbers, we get 0.82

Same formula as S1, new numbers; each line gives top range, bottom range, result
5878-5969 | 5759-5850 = 0.66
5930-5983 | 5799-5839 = 0.74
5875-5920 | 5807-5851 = 0.61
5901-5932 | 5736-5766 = 0.64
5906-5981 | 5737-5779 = 0.71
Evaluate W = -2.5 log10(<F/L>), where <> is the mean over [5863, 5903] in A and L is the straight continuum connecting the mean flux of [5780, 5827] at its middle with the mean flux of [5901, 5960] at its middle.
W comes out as 0.34 mag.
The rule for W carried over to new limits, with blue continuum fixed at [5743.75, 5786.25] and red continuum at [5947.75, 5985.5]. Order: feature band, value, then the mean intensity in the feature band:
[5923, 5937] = 0.12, 26.1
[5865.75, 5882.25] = 0.19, 26.7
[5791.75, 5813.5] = -0.18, 41.6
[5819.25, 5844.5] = -0.05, 35.5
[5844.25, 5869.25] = 0.05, 31.2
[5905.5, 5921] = 0.23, 24.3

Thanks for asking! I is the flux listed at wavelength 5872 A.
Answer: 28.47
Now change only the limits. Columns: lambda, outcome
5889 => 12.18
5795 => 40.3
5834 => 31.32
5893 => 21.99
